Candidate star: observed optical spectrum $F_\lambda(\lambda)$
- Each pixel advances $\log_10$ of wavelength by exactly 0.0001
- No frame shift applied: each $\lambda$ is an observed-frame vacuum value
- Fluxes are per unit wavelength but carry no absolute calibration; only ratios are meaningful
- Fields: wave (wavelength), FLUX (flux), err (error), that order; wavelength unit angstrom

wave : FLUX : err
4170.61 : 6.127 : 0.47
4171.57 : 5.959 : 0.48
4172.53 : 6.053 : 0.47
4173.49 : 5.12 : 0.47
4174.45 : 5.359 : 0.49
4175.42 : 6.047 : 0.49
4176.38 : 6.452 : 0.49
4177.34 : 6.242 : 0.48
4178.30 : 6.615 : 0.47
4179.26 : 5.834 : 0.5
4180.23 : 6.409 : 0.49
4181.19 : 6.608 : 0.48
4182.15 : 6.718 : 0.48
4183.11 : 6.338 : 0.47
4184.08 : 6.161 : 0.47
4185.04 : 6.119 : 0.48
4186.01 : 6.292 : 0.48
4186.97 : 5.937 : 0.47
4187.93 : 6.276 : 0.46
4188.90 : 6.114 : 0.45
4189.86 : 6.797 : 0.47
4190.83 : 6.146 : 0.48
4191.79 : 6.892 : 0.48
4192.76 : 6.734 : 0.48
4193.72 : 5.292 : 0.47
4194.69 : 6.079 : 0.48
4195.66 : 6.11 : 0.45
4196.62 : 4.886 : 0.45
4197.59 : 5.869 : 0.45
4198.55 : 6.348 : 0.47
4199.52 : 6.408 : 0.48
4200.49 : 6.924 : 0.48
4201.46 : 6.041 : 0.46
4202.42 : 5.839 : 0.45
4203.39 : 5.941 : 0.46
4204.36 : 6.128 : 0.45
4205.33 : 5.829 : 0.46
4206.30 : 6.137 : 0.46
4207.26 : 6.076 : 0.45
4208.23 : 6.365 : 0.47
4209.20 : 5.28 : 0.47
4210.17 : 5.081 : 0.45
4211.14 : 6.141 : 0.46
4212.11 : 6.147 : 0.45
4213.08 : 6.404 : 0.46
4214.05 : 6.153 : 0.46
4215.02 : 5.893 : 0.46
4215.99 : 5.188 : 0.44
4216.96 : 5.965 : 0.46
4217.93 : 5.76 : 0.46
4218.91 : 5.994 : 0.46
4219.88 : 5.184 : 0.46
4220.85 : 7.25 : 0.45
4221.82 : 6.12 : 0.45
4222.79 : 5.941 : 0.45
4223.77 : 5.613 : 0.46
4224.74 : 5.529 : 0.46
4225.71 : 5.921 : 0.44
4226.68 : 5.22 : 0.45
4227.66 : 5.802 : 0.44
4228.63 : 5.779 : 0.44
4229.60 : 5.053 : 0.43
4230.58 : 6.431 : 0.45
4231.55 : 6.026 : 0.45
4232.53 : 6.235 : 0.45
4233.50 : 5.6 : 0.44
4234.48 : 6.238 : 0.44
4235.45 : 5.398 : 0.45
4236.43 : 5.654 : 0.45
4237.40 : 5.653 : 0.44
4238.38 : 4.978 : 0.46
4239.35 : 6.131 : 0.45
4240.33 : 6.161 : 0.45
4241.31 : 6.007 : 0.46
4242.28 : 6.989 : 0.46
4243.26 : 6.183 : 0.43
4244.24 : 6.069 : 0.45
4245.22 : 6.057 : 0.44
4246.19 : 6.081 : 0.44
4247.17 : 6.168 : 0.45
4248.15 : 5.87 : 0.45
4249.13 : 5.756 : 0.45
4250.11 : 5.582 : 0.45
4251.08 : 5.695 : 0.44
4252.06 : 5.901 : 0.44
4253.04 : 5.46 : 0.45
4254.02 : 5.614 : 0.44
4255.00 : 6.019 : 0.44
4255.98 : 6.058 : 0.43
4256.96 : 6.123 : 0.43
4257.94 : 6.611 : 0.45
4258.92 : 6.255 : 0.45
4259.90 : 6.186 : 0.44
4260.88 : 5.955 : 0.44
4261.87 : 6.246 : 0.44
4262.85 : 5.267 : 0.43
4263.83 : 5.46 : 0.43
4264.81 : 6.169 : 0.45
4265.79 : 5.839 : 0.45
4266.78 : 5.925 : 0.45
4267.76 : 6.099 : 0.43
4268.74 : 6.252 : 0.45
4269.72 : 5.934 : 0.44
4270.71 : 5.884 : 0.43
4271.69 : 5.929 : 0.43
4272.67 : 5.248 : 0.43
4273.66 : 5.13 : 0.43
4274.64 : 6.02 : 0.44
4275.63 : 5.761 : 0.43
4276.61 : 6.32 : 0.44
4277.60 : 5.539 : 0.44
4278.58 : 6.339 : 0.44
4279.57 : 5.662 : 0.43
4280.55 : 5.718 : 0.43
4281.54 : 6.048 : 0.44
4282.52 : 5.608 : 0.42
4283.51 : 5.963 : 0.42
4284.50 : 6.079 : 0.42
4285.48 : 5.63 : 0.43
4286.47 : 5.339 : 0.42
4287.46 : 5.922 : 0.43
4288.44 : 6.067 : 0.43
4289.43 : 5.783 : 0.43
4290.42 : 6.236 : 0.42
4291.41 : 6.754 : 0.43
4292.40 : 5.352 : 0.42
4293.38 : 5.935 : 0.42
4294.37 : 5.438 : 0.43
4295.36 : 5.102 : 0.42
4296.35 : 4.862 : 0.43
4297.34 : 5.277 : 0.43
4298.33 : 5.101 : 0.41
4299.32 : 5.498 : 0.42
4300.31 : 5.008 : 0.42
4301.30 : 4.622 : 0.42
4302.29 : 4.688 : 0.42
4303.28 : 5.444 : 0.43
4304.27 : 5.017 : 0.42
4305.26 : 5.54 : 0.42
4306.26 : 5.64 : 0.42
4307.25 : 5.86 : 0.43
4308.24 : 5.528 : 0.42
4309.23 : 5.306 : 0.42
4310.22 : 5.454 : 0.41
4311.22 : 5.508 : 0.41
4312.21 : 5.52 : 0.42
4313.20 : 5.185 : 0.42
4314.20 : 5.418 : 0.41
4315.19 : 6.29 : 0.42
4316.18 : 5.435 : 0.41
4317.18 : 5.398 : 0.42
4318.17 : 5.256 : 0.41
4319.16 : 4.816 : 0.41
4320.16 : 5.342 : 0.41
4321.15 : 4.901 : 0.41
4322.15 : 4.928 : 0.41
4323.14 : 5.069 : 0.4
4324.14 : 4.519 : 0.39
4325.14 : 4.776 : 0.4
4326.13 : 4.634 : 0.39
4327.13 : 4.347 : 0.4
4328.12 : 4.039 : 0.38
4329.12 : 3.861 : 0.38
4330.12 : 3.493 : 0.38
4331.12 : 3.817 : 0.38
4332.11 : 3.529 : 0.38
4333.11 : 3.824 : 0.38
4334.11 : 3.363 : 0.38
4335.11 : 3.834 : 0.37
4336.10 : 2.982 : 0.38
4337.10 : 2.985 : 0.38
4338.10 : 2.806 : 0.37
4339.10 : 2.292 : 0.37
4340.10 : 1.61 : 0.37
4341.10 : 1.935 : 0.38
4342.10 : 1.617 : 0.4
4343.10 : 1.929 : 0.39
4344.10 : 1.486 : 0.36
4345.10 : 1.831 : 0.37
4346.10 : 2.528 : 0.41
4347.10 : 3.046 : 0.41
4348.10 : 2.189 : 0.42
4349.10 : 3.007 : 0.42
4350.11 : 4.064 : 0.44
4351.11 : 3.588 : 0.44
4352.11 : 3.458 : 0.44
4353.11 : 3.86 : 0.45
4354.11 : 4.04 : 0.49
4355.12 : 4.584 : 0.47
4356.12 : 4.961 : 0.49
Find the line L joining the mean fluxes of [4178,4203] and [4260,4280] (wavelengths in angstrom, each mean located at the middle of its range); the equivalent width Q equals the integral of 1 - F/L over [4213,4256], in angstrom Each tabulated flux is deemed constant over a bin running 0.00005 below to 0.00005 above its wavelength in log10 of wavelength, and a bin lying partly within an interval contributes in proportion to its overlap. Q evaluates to 1.0 angstrom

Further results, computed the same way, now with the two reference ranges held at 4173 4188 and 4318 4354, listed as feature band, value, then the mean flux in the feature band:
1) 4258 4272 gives -3.8 angstrom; 5.98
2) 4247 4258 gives -2.1 angstrom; 5.87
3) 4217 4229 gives -0.9 angstrom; 5.85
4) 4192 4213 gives -0.8 angstrom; 6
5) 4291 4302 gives -3.1 angstrom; 5.34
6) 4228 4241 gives -1.4 angstrom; 5.8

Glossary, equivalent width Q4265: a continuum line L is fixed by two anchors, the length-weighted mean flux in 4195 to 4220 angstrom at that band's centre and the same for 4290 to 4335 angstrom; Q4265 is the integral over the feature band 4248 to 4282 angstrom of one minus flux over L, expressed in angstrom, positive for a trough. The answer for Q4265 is -2.77 angstrom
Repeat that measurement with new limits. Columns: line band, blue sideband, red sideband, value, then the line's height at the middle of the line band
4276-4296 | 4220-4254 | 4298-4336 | -2.2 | 5.26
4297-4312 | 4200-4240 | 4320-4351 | -4.8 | 4.03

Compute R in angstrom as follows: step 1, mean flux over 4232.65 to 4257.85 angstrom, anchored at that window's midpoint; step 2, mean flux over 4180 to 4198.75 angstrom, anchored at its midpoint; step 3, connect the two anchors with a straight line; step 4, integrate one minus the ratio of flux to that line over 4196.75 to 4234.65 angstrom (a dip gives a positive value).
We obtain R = 0.8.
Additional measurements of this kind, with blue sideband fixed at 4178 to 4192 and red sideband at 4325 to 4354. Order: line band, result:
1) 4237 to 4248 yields -1.9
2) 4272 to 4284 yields -3.8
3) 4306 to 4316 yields -5.0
